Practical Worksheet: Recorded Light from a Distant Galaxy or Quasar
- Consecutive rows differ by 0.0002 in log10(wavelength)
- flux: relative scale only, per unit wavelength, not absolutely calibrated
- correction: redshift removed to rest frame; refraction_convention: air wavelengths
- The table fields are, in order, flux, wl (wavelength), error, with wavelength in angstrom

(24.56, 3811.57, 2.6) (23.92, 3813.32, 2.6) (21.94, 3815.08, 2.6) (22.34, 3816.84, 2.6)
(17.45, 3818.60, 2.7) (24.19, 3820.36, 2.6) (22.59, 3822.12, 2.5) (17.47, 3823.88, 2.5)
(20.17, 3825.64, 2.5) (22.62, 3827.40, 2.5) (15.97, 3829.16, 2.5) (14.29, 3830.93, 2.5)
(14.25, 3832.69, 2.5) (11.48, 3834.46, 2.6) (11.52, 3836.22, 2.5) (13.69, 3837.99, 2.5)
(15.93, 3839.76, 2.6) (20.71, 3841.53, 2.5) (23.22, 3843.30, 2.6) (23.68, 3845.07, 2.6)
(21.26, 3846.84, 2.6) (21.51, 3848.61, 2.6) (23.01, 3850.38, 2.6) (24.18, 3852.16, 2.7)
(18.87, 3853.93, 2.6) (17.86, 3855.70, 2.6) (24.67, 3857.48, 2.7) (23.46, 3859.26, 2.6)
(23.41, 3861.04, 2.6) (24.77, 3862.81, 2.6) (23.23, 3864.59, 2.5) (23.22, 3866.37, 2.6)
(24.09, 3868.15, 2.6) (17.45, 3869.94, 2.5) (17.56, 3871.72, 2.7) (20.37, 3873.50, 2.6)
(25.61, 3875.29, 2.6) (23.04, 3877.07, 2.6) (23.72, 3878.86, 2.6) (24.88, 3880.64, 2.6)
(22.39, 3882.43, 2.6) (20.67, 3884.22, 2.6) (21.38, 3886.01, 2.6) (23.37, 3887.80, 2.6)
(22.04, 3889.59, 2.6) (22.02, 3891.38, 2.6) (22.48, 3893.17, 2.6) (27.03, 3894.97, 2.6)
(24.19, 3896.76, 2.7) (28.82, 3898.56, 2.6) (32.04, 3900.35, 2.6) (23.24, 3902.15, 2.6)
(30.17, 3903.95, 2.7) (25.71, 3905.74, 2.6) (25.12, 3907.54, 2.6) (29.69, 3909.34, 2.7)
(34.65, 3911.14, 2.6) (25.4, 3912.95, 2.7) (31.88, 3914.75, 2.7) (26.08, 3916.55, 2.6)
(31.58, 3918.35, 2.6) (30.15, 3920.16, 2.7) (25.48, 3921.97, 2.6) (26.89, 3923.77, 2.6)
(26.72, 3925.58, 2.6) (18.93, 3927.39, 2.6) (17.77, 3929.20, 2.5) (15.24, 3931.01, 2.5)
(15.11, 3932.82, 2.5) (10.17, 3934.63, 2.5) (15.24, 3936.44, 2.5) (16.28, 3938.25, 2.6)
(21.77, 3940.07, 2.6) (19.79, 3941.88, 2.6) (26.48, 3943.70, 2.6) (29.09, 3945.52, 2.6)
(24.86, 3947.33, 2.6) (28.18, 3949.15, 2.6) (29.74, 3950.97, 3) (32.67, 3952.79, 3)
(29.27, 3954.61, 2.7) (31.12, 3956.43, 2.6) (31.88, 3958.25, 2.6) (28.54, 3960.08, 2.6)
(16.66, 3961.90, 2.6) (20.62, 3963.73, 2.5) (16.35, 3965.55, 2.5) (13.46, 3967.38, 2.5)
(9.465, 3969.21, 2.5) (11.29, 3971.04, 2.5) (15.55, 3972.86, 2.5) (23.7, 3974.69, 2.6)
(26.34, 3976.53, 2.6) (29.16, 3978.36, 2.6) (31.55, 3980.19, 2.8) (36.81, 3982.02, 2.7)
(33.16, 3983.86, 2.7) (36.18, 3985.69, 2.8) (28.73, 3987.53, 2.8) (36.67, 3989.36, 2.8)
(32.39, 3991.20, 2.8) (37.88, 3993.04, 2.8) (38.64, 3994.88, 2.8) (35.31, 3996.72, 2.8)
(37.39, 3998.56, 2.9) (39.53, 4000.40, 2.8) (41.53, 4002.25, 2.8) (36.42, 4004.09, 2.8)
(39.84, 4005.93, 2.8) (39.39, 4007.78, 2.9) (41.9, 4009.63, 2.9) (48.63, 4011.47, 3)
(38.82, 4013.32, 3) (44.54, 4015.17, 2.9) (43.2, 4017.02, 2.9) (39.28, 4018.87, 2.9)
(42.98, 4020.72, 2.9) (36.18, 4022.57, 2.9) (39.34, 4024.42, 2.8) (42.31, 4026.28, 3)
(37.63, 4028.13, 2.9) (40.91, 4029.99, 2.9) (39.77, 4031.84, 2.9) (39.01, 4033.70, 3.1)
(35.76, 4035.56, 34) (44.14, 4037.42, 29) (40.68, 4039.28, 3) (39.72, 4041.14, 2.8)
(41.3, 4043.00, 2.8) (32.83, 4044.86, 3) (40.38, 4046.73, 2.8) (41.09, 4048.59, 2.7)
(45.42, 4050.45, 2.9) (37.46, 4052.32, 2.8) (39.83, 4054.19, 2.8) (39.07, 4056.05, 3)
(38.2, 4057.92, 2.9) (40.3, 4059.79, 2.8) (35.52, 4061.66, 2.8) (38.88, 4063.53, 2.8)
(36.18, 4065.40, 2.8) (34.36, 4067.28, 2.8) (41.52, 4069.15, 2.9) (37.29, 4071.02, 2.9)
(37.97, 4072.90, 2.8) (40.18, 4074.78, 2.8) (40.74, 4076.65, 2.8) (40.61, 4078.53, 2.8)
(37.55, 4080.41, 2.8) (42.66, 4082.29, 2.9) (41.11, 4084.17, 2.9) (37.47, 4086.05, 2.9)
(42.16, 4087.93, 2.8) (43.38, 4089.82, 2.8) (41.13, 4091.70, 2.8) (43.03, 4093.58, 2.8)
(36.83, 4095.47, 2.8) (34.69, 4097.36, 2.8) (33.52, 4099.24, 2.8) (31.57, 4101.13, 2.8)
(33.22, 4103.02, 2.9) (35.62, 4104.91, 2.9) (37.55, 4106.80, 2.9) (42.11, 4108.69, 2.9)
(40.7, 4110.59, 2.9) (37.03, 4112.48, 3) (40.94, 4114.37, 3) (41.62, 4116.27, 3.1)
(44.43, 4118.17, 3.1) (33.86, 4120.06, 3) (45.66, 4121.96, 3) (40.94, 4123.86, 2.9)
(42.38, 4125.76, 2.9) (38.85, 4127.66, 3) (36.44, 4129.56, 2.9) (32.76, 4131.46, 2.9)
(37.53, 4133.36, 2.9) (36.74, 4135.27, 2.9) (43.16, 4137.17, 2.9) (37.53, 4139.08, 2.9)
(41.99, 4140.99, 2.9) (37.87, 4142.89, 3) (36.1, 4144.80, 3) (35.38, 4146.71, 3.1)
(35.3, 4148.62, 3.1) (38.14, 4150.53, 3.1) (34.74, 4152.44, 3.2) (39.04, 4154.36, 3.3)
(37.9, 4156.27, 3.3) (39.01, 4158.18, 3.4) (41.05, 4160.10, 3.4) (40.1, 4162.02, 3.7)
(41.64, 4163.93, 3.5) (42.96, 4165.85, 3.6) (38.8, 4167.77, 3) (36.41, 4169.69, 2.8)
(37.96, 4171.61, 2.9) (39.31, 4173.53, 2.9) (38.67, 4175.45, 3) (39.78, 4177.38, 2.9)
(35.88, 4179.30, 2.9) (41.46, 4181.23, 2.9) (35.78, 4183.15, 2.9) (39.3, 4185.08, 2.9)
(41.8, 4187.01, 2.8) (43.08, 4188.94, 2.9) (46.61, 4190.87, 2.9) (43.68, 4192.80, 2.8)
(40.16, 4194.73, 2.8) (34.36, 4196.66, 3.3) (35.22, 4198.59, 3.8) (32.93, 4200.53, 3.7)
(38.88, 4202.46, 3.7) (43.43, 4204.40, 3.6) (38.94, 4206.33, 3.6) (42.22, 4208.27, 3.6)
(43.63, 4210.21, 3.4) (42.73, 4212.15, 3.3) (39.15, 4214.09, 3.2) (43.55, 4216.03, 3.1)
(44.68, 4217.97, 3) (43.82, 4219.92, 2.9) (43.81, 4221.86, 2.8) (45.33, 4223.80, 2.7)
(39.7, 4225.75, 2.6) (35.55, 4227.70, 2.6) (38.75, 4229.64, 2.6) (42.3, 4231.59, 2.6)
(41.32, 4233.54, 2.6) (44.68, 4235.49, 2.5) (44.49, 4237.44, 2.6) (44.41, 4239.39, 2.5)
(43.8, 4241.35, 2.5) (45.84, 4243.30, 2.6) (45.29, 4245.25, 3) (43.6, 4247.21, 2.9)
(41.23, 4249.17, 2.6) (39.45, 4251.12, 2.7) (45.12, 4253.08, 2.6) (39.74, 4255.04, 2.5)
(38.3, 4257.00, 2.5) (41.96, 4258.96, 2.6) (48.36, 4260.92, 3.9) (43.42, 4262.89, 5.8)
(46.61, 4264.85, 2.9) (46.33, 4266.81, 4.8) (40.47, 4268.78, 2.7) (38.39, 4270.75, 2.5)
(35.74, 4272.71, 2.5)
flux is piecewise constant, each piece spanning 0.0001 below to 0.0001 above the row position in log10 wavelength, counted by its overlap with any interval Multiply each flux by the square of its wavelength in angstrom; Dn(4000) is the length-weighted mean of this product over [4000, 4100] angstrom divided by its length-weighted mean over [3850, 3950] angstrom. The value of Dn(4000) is 1.81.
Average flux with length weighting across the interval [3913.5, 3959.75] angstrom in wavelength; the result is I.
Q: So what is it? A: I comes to 24.6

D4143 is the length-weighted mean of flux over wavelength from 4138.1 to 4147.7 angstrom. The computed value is 37.8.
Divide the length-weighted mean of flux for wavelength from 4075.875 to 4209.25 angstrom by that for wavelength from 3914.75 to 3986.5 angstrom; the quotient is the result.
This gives 1.6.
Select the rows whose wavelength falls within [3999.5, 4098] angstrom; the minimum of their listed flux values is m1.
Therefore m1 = 32.83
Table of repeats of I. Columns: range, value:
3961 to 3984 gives 21.5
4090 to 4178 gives 38.6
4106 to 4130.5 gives 40.2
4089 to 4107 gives 37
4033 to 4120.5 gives 39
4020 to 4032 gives 39.8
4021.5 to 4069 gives 39.1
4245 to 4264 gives 42.6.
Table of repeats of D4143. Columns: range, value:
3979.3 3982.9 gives 34.2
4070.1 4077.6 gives 39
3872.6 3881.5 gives 23.5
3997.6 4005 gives 38.7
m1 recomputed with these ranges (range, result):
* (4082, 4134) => 31.57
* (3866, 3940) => 10.17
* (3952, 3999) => 9.465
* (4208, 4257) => 35.55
